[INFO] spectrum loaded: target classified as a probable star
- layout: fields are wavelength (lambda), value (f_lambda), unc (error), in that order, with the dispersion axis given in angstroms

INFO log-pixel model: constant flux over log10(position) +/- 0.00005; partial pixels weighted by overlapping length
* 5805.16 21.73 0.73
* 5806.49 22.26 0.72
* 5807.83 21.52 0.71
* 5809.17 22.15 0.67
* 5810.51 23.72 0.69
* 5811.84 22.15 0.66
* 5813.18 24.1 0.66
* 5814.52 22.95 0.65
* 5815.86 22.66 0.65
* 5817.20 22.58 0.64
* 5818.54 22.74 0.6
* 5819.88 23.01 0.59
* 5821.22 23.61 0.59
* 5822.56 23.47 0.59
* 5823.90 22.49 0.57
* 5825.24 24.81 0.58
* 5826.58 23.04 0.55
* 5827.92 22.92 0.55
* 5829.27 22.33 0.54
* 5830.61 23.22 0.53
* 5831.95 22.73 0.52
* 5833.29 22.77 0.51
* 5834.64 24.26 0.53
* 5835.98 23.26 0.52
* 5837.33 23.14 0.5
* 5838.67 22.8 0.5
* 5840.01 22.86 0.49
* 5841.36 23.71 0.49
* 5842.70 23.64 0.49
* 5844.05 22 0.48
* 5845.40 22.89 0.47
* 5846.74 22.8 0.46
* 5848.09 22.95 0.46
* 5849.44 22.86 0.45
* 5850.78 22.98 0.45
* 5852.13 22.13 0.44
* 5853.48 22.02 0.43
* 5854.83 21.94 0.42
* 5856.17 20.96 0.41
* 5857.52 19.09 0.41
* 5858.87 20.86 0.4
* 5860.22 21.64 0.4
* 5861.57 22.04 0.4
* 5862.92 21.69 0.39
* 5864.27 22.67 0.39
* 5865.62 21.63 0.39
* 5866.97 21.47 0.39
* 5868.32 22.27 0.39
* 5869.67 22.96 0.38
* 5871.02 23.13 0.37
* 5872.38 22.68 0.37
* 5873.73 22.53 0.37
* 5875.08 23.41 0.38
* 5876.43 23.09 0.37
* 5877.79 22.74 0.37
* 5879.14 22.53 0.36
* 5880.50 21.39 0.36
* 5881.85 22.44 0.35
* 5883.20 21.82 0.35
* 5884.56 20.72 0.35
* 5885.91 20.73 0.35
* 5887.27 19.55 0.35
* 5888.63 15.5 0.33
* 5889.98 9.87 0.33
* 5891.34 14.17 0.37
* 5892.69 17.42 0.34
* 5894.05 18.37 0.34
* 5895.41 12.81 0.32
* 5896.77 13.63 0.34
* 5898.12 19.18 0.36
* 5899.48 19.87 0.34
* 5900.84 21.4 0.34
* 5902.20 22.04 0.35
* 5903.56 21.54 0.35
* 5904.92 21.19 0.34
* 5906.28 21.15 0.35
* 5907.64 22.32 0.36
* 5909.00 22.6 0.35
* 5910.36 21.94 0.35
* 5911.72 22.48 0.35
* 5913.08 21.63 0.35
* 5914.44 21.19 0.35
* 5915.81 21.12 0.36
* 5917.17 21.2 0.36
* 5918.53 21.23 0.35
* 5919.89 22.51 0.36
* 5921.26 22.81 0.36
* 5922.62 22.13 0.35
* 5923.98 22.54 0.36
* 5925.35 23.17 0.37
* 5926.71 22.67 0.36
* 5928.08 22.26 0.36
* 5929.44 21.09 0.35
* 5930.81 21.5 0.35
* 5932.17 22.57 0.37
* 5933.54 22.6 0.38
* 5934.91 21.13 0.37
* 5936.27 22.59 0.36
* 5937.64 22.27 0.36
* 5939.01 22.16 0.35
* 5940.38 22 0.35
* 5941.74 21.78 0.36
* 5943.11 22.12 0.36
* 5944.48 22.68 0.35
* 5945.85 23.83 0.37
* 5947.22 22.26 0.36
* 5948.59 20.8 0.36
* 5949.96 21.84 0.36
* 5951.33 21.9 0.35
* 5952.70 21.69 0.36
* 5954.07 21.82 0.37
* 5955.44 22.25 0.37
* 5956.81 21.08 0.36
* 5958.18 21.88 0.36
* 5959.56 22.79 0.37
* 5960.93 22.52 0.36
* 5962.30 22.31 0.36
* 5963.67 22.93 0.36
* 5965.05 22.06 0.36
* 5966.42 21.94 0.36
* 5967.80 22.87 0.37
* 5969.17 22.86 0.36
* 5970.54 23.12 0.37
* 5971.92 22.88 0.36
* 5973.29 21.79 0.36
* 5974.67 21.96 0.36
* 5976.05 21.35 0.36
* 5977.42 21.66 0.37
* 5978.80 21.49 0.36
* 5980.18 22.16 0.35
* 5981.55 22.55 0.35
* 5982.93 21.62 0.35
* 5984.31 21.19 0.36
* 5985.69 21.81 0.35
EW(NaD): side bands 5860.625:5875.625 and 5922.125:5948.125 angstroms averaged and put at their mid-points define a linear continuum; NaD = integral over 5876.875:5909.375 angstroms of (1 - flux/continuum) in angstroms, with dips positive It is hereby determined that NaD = 4.3 angstroms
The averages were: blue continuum 22.4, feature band 19.4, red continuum 22.3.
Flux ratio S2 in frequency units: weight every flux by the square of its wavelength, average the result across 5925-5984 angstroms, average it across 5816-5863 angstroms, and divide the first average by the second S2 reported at 1.02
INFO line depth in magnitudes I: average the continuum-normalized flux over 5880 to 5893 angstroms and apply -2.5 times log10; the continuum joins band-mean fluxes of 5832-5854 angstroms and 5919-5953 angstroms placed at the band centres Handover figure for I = 0.23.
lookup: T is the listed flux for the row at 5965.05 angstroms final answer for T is 22.06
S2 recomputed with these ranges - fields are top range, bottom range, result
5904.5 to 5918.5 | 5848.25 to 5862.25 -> 1.02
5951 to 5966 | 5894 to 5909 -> 1.15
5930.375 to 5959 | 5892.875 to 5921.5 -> 1.09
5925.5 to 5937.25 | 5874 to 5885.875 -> 1.01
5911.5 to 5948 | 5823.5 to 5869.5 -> 1.01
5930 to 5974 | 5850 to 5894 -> 1.09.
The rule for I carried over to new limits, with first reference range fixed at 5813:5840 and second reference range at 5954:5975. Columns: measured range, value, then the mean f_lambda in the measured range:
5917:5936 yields 0.02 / 22.1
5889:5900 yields 0.41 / 15.6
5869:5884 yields 0.01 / 22.6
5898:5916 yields 0.06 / 21.5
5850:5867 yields 0.06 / 21.6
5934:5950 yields 0.02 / 22.1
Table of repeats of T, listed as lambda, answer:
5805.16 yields 21.73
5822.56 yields 23.47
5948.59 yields 20.8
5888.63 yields 15.5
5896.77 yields 13.63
